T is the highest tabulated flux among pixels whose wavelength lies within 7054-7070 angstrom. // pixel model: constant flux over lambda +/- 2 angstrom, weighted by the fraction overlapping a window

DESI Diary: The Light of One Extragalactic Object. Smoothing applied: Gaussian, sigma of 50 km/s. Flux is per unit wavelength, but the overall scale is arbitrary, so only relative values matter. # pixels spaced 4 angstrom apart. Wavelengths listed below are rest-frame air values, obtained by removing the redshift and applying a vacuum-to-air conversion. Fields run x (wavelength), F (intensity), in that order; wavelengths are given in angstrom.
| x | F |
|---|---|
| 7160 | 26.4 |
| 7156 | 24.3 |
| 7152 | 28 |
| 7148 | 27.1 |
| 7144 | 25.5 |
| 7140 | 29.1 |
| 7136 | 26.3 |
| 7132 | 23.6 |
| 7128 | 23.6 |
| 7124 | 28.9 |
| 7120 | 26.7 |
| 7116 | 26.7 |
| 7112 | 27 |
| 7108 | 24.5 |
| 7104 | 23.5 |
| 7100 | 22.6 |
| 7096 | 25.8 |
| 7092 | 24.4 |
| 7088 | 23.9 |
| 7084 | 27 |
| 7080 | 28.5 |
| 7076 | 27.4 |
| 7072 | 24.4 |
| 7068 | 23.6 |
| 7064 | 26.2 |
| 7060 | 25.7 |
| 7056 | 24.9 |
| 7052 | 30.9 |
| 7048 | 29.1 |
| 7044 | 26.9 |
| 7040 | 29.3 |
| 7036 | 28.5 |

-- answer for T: 26.2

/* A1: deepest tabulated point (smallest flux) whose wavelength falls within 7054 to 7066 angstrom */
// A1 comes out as 24.9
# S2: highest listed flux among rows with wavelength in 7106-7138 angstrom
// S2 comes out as 28.9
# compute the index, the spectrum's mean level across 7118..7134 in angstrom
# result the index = 25.7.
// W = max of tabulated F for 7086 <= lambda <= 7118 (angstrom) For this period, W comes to 27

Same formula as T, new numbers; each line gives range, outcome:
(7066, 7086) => 28.5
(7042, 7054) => 30.9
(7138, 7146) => 29.1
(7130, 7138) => 26.3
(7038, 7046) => 29.3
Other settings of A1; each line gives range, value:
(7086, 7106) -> 22.6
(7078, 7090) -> 23.9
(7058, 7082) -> 23.6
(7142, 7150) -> 25.5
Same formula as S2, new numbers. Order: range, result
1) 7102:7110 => 24.5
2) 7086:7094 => 24.4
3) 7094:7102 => 25.8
